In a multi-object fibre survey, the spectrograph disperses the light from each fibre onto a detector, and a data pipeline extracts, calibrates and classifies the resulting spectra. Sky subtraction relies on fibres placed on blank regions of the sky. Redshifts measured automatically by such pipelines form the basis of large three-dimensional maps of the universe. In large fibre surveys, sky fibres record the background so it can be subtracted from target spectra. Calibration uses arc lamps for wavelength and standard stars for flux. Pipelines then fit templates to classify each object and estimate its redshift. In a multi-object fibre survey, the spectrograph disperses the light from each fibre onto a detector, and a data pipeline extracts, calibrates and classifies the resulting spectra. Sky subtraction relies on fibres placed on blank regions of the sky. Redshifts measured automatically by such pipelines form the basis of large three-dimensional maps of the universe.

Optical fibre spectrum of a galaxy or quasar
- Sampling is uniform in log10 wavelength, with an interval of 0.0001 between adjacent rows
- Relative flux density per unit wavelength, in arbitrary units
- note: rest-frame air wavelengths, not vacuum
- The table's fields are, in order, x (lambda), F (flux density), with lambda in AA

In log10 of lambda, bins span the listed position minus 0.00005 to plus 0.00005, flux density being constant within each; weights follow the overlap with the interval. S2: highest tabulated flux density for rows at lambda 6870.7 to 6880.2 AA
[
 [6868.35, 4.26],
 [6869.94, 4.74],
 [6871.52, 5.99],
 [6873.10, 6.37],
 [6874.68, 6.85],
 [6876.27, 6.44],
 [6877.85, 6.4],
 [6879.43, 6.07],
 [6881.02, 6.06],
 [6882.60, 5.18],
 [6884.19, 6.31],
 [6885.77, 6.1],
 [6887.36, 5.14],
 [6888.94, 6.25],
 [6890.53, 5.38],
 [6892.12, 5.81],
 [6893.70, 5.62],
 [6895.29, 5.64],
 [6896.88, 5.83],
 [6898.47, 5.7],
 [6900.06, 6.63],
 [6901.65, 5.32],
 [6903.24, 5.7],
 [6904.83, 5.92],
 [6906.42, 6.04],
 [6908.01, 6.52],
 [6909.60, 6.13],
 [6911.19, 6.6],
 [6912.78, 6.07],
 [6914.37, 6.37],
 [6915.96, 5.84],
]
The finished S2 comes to 6.85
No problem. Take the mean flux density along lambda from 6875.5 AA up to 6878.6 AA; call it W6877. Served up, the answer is 6.43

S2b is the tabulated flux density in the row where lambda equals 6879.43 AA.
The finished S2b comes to 6.07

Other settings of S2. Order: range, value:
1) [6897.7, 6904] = 6.63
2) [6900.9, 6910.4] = 6.52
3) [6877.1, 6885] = 6.4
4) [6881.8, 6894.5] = 6.31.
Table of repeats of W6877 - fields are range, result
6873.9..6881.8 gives 6.36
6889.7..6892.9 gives 5.59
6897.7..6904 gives 5.84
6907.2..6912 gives 6.42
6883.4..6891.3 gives 5.84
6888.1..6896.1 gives 5.74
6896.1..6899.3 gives 5.77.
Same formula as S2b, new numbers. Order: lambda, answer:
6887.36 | 5.14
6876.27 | 6.44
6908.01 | 6.52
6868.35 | 4.26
